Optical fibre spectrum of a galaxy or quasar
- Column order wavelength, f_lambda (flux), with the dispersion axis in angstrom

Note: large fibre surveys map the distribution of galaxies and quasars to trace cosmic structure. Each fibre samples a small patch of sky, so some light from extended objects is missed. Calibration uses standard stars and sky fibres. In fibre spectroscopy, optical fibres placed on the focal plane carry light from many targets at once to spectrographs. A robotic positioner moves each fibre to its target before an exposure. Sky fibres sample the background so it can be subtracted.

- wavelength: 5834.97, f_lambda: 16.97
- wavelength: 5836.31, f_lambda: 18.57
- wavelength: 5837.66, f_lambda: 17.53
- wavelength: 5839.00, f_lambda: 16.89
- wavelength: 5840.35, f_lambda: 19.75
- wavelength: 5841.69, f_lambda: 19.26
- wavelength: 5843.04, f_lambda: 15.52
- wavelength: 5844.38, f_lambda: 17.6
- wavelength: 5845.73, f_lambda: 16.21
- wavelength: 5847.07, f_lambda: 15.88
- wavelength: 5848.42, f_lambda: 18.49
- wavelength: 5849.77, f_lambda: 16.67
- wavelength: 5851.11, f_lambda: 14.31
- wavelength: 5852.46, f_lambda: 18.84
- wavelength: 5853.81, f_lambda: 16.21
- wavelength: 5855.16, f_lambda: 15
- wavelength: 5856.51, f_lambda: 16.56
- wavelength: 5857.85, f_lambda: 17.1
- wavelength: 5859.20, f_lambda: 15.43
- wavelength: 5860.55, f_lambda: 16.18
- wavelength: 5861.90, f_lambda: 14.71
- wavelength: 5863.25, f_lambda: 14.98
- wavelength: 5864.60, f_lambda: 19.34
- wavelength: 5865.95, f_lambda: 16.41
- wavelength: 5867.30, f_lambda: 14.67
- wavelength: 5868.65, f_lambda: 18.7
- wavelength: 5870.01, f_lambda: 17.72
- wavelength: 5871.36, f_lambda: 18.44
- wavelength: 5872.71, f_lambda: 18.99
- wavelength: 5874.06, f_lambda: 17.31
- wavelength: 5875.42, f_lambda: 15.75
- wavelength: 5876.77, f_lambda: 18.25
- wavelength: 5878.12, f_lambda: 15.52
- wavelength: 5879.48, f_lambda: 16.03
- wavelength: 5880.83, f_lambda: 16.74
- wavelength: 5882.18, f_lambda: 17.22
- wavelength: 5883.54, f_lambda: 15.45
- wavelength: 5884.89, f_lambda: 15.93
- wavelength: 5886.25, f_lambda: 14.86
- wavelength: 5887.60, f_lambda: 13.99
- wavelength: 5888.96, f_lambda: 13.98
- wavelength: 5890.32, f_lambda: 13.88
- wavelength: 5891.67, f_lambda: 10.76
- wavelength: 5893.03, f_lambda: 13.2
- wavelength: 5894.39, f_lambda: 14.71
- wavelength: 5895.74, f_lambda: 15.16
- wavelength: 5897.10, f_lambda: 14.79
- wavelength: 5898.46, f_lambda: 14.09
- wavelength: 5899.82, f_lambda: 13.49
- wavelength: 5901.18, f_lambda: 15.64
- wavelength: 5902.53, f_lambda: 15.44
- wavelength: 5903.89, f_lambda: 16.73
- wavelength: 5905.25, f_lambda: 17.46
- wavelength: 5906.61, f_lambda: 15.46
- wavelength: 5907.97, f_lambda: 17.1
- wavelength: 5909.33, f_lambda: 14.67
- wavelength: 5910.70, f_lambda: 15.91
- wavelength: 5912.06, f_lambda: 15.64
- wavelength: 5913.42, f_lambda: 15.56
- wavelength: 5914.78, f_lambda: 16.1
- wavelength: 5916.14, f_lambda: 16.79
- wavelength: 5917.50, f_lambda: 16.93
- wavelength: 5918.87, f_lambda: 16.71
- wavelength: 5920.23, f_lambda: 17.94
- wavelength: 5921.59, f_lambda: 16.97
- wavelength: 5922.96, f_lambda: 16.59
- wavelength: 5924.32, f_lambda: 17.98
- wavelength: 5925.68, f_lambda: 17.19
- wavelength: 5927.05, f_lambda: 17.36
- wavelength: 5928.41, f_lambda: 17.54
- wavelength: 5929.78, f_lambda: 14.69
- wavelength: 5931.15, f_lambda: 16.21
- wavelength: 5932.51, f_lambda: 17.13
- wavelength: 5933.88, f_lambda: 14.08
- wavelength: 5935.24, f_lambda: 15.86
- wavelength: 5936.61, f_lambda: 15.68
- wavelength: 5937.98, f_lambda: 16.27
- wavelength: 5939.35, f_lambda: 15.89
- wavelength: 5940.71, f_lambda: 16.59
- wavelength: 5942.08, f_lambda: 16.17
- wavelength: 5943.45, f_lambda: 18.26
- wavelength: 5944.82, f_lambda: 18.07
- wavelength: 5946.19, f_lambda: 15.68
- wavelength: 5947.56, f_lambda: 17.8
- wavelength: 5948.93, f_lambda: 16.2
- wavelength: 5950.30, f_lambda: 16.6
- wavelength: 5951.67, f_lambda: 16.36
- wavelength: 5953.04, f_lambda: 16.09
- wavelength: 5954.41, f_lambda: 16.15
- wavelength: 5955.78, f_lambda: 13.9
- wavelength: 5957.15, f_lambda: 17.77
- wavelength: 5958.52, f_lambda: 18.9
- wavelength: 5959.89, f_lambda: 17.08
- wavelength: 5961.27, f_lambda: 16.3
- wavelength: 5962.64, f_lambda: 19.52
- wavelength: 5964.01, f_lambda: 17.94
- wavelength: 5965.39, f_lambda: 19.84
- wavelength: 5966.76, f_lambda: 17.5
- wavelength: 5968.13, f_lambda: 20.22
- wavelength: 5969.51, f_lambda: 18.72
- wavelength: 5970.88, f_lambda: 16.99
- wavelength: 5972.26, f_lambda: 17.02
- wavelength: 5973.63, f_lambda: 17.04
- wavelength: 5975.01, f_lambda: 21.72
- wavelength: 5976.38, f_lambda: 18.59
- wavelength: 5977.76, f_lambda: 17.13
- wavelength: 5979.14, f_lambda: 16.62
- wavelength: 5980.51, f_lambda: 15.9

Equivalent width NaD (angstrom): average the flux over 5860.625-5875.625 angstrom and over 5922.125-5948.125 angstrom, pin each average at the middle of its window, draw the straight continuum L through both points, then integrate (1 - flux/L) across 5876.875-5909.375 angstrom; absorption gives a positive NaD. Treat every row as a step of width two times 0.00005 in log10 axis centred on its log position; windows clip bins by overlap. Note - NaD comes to 3.2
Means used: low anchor 17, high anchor 16.6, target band 15.2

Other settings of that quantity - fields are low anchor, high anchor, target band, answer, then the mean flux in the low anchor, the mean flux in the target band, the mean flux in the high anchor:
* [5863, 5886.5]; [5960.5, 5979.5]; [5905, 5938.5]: 2.2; 16.9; 16.4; 18.2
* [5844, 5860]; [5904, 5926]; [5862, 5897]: 1.4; 16.5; 15.9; 16.6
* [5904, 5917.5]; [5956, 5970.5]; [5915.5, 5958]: 1.4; 16.1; 16.6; 18.2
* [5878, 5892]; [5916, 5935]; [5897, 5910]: 0.2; 15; 15.5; 16.7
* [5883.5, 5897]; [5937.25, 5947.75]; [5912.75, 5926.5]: -1.1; 14.2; 16.9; 16.8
